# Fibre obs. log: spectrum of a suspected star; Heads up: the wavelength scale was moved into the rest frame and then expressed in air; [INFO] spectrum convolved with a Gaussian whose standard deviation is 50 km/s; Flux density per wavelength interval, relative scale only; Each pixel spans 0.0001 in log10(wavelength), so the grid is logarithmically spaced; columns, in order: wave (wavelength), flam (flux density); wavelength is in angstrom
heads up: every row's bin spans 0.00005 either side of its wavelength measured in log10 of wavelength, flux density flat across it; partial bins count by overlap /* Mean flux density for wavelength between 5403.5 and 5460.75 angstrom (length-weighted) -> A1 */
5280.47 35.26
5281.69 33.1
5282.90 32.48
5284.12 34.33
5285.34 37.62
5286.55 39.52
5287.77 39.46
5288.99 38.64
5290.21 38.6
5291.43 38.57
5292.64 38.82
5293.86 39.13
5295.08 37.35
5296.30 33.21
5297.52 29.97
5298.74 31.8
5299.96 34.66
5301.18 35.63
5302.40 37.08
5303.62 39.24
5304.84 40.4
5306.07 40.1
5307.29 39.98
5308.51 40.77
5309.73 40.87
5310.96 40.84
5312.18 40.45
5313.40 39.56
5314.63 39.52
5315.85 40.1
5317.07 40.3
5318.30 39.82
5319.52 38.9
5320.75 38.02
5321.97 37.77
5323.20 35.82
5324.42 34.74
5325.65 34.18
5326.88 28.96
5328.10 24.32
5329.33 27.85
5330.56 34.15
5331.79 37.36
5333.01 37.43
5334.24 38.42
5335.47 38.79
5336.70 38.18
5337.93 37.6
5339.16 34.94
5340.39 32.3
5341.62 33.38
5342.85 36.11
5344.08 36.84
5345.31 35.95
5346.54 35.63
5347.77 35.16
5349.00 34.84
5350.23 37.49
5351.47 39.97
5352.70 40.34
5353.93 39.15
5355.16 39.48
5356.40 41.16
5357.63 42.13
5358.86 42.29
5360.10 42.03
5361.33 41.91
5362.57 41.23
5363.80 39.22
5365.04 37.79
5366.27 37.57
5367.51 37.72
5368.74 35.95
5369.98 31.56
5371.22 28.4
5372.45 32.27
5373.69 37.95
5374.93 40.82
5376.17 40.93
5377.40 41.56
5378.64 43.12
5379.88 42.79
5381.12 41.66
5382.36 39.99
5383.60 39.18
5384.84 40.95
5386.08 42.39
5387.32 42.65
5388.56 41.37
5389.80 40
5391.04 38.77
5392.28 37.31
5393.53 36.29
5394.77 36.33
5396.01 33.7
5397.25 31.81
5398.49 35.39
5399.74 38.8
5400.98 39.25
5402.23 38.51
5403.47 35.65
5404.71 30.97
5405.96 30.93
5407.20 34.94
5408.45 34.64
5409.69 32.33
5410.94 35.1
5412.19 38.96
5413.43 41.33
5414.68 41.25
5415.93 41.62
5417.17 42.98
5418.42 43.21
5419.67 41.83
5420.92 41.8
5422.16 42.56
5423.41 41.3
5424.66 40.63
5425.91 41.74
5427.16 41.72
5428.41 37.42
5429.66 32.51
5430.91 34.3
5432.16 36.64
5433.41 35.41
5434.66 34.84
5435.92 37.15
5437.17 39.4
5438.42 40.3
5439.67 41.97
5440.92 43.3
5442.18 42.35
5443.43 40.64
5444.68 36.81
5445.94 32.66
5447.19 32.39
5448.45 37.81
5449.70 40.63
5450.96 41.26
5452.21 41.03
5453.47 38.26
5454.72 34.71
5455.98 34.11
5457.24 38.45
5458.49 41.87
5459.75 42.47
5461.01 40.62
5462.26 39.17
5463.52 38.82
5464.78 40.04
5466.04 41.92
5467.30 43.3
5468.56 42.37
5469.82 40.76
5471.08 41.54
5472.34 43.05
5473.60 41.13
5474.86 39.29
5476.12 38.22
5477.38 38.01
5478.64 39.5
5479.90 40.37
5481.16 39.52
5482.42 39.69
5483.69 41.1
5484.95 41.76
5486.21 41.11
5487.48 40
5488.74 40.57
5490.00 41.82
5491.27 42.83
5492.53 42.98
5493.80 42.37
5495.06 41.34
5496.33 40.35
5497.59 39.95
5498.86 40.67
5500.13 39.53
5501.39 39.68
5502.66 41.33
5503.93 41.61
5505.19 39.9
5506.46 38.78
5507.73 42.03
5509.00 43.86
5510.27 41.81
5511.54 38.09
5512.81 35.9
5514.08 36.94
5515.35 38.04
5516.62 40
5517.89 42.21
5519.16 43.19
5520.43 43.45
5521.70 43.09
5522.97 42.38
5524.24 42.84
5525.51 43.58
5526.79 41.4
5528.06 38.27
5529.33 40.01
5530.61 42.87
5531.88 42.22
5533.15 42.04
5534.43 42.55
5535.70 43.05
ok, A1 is 38.4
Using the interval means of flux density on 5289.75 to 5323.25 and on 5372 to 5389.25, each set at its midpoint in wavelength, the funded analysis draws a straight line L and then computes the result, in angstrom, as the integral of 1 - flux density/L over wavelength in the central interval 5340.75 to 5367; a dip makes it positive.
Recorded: 0.8 angstrom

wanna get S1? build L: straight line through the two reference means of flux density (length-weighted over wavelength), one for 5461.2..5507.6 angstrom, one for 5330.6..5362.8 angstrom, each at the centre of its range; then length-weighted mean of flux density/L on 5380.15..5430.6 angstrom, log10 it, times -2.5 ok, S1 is 0.018 mag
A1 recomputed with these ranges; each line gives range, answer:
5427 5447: 37.8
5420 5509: 39.8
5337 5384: 38.1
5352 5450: 38.5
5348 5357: 38.7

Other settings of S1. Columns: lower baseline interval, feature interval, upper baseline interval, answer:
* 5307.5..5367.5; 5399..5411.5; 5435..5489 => 0.11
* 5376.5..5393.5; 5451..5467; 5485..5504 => 0.04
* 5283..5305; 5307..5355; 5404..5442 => 0.01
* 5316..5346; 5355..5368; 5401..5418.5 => -0.12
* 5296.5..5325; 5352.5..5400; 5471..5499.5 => 0.01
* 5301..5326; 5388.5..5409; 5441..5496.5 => 0.10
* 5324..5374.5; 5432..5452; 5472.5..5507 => 0.02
